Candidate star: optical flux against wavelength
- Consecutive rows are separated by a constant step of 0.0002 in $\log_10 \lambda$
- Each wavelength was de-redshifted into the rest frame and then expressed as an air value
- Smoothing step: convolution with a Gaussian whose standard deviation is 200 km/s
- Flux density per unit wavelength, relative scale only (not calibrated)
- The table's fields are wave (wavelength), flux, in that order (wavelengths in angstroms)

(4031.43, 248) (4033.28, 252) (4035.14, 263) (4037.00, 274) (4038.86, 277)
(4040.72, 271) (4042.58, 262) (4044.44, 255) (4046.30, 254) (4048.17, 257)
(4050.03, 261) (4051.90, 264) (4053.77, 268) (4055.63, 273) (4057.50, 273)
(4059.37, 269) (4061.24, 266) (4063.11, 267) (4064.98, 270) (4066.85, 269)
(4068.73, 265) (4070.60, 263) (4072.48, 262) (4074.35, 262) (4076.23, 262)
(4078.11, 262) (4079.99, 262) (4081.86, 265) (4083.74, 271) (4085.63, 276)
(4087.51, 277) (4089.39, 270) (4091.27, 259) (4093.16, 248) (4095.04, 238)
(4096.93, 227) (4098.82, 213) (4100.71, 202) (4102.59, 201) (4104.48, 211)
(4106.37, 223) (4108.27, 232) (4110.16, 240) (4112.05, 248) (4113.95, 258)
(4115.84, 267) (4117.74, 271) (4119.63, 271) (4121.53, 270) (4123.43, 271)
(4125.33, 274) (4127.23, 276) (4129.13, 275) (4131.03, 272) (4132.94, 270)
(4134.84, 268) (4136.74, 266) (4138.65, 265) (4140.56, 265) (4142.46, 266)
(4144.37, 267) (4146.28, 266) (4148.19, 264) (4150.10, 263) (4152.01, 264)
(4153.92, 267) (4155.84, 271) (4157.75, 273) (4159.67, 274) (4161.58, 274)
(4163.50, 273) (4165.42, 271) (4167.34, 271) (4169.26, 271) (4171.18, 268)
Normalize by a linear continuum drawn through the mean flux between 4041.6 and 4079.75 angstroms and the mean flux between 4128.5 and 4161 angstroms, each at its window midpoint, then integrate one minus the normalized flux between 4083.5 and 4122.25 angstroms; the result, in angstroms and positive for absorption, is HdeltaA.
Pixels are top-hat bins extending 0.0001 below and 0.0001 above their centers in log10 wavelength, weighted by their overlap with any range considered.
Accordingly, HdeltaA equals 3.0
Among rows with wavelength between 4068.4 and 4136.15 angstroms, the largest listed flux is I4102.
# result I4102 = 277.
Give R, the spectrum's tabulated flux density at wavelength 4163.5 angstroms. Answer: 273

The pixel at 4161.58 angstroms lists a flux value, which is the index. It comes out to 274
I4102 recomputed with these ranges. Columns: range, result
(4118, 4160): 276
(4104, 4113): 248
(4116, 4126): 274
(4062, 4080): 270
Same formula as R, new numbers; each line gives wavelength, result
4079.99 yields 262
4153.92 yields 267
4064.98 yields 270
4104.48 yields 211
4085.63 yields 276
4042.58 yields 262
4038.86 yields 277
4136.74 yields 266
